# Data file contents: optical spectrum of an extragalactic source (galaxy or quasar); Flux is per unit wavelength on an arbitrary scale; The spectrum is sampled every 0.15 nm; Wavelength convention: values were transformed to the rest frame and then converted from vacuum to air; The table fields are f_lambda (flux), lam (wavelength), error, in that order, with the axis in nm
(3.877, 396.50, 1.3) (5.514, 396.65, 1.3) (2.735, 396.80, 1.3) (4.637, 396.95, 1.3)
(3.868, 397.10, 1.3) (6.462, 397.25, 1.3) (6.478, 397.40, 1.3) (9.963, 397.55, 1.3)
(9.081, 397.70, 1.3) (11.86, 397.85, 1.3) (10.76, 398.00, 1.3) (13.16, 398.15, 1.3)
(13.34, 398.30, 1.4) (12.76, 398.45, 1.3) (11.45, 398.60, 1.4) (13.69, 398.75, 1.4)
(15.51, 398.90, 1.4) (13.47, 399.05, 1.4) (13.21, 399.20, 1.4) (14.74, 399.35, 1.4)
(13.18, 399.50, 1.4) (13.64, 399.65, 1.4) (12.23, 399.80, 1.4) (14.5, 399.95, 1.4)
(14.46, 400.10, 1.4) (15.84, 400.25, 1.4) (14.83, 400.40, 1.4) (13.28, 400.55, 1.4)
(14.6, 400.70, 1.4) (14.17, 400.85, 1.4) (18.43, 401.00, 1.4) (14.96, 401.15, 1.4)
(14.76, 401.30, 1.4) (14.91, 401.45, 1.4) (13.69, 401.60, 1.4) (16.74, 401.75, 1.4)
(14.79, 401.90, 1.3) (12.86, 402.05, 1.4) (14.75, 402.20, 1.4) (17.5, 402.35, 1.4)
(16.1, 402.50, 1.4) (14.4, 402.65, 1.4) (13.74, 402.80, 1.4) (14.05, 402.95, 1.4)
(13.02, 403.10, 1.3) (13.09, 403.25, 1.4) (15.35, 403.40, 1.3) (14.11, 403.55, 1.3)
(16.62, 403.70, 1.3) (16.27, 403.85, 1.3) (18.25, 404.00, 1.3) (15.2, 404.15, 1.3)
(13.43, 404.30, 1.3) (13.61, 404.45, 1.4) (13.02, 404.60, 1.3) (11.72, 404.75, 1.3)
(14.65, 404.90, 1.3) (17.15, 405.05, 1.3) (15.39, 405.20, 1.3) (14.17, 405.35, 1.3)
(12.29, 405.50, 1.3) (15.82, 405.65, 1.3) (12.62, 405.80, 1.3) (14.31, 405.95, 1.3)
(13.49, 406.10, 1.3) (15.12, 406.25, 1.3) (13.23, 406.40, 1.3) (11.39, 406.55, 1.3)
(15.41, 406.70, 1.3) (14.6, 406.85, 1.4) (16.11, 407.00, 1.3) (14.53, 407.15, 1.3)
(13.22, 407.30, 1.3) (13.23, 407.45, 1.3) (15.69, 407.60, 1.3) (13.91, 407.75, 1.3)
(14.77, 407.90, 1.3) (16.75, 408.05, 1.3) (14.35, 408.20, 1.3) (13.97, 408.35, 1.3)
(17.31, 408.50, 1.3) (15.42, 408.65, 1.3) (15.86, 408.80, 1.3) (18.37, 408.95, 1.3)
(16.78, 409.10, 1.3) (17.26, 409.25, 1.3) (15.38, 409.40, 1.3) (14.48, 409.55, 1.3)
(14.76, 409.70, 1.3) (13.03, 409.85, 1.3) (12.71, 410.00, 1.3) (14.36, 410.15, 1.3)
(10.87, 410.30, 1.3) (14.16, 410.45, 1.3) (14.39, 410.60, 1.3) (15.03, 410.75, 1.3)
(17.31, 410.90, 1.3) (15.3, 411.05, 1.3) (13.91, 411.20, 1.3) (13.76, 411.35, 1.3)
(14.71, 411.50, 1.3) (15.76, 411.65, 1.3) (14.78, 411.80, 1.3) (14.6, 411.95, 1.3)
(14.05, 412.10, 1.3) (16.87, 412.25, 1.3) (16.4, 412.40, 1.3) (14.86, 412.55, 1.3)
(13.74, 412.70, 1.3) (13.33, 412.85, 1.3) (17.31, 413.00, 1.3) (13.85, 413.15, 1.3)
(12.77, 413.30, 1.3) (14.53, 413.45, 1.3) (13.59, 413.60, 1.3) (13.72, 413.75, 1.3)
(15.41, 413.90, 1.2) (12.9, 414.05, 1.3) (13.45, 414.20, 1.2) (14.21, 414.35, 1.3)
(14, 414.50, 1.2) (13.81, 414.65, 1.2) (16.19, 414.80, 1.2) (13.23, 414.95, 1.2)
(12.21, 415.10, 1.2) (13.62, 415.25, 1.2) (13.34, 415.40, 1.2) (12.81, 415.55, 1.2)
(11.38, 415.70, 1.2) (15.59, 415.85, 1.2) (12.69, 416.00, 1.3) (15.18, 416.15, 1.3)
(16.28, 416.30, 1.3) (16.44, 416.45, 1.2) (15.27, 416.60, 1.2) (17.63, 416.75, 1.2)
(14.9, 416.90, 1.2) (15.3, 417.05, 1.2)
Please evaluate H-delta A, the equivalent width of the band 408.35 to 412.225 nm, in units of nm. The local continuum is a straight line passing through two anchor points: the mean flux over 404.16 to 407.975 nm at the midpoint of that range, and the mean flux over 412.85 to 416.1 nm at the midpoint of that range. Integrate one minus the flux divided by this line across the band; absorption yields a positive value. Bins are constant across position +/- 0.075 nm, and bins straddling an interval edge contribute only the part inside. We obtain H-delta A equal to -0.28 nm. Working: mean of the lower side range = 14.1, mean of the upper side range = 13.8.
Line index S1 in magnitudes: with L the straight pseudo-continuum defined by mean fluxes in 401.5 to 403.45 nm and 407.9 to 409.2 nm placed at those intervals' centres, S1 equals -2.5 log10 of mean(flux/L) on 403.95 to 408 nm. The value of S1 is 0.08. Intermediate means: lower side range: 14.6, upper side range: 16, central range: 14.3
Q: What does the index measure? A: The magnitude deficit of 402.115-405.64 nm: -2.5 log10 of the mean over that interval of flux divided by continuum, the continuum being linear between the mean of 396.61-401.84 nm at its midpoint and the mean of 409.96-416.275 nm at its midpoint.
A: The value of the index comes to -0.142 mag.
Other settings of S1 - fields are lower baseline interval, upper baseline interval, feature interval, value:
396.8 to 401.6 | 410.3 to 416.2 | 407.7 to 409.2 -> -0.16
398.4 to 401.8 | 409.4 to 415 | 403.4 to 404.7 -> -0.05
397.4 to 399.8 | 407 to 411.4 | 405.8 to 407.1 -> 0.01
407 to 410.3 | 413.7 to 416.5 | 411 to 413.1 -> -0.03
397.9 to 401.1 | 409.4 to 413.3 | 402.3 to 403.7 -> -0.04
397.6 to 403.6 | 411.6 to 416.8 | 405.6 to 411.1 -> -0.04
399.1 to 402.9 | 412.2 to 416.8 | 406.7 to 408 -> -0.01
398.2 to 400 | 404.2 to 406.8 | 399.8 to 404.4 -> -0.09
